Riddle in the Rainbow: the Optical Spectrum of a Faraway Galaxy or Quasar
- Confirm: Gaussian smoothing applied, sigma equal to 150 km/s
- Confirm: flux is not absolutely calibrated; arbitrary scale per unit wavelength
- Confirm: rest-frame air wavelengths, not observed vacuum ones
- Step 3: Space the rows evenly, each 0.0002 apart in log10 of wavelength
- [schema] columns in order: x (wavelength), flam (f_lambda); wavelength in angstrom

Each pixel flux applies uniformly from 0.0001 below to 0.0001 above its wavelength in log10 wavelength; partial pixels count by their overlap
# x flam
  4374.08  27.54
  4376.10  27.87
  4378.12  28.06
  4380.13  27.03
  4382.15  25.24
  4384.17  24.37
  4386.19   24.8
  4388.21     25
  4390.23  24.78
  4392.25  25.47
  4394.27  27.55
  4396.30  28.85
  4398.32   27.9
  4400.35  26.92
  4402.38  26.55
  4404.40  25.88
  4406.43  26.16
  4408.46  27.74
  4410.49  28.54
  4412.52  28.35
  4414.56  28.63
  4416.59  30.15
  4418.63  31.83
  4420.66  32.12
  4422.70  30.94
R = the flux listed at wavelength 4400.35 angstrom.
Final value 26.92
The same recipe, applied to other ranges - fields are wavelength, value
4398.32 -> 27.9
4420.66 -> 32.12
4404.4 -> 25.88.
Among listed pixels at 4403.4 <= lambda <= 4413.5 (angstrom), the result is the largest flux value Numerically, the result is 28.54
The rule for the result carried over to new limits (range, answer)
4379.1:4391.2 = 27.03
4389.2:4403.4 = 28.85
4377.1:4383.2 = 28.06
